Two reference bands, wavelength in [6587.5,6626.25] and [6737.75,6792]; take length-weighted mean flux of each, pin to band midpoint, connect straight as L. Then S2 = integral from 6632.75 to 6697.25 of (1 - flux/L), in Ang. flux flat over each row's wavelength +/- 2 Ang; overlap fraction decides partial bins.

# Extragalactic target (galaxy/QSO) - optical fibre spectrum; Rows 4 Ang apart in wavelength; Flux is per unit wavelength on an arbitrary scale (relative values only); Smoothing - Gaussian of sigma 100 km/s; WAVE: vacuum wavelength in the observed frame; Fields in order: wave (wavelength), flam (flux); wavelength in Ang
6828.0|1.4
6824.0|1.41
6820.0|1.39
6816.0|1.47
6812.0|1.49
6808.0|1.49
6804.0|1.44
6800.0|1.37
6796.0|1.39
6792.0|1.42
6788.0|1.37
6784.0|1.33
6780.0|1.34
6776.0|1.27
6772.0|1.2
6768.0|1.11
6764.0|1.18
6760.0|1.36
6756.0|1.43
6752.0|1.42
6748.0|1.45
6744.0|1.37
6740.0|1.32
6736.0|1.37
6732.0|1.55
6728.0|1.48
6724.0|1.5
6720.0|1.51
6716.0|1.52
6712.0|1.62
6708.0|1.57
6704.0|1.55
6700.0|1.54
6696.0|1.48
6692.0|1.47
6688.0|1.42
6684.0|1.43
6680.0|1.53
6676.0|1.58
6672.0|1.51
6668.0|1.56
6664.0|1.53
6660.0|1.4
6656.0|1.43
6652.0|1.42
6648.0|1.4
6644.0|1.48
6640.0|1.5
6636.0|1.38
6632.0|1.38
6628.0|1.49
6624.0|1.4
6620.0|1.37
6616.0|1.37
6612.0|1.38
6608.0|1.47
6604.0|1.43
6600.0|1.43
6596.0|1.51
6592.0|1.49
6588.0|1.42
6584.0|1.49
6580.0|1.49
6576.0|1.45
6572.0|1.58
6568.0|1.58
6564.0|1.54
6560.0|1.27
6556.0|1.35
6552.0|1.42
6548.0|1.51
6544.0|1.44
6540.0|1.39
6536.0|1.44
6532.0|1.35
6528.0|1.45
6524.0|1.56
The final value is -3.7 Ang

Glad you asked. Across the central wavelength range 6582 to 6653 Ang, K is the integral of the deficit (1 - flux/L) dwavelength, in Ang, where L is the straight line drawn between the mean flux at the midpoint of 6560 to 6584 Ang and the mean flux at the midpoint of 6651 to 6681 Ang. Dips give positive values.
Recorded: 3.12 Ang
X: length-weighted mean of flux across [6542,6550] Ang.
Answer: 1.48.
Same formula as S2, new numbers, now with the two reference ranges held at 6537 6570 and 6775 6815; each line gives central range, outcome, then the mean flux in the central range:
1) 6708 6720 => -1.3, 1.56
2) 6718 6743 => -0.8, 1.45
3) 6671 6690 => -1.0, 1.49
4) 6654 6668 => -0.5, 1.47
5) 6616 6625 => 0.3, 1.38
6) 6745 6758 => -0.2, 1.43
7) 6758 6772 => 1.9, 1.21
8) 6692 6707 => -1.1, 1.52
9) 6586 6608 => -0.4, 1.46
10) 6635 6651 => -0.2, 1.44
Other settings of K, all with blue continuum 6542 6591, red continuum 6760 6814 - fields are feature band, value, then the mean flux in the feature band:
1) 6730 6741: -0.4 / 1.42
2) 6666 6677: -1.1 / 1.55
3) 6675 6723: -4.4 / 1.52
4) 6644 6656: -0.1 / 1.42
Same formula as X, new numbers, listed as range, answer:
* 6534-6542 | 1.42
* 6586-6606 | 1.46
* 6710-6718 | 1.57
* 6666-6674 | 1.54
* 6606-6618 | 1.41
